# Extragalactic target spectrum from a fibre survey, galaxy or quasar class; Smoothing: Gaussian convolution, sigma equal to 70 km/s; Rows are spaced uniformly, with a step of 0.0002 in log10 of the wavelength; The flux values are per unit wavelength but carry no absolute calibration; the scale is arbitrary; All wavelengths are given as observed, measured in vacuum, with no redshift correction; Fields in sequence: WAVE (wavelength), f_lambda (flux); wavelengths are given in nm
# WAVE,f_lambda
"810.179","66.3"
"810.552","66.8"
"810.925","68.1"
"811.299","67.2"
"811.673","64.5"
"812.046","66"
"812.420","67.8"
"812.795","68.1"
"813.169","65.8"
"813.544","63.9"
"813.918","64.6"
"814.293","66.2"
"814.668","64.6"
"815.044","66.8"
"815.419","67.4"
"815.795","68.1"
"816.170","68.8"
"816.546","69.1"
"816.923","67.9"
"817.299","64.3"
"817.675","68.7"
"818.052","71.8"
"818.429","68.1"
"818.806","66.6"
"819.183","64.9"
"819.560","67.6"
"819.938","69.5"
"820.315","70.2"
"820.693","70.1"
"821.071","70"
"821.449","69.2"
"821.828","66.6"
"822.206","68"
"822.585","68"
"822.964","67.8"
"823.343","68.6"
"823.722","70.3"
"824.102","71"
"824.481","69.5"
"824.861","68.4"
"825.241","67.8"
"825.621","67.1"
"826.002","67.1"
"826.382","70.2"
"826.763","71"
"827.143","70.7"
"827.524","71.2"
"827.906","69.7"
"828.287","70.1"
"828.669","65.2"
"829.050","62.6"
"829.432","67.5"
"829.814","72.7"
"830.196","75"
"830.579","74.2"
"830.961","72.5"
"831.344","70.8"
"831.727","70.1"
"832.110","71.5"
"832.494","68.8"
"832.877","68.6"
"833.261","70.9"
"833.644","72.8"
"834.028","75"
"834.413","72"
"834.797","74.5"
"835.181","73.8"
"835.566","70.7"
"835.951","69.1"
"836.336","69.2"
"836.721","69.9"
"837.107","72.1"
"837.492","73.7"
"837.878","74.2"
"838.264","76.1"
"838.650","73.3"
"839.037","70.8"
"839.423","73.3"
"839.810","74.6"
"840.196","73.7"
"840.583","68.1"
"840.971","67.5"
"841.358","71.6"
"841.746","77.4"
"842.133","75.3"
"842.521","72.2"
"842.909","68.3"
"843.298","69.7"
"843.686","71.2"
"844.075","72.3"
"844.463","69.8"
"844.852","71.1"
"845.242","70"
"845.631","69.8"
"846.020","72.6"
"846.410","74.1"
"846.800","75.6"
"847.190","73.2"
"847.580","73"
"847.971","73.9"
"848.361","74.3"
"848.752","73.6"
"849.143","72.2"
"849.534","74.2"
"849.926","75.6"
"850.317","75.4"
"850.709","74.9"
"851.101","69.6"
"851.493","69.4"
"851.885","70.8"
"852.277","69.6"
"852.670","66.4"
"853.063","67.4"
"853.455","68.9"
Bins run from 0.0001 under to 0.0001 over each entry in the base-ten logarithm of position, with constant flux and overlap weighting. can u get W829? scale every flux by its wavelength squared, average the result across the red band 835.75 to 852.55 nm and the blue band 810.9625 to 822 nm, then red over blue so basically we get 1.1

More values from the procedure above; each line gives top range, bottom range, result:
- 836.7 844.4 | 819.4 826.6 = 1.10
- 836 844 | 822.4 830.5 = 1.08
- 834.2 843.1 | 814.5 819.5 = 1.13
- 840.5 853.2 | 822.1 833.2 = 1.08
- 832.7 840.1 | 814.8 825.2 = 1.10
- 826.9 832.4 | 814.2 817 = 1.08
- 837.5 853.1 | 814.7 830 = 1.11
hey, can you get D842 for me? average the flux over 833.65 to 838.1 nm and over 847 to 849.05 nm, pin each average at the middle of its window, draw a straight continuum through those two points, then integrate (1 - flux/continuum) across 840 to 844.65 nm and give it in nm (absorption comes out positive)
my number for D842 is 0.10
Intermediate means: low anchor 72.2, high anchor 73.5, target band 71.4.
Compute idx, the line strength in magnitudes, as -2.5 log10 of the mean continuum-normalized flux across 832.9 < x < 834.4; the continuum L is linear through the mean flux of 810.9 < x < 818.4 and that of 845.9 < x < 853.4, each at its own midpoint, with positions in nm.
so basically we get -0.04 mag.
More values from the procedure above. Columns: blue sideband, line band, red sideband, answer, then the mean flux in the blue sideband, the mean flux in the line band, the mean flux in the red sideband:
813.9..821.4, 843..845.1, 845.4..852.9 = 0.02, 67.9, 70.7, 72.5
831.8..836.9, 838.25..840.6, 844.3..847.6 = -0.02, 71.3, 73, 72.1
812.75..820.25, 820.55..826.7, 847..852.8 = -0.01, 67.2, 68.8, 72.5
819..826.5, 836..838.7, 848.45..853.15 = -0.03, 68.6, 72.4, 71.7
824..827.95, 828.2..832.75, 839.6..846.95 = 0.00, 69.4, 70.1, 71.8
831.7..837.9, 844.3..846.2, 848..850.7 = 0.04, 71.6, 70.7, 74.2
